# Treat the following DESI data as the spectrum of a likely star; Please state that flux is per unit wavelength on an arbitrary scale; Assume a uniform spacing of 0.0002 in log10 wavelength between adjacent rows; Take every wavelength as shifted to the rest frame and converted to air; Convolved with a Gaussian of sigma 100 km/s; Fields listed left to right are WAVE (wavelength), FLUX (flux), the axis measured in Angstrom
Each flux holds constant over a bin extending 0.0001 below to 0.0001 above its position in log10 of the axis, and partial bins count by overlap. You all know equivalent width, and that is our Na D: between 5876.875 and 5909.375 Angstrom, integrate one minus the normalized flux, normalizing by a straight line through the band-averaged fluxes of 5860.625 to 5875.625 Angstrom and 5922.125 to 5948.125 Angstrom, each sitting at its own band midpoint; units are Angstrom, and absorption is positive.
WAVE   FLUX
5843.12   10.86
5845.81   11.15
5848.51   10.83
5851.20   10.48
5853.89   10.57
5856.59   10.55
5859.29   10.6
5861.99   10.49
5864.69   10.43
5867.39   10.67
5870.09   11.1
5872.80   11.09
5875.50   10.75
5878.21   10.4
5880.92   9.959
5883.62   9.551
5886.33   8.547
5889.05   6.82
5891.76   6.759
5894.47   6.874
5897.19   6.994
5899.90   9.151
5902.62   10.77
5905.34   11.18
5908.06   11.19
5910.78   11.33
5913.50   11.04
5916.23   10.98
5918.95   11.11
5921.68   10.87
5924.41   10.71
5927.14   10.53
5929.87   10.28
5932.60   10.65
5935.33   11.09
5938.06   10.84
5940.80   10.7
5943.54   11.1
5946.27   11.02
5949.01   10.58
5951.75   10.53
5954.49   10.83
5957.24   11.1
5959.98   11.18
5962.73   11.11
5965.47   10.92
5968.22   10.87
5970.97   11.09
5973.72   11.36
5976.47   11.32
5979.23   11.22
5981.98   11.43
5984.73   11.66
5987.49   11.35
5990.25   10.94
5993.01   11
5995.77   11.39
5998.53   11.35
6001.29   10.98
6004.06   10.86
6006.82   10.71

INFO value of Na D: 5.3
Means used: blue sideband 10.8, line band 9.01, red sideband 10.8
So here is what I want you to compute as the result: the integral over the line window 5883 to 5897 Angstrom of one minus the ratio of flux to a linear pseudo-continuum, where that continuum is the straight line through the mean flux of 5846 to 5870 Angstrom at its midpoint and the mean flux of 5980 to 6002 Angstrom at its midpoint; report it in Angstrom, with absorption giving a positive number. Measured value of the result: 4.2 Angstrom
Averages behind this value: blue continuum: 10.6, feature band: 7.55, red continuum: 11.3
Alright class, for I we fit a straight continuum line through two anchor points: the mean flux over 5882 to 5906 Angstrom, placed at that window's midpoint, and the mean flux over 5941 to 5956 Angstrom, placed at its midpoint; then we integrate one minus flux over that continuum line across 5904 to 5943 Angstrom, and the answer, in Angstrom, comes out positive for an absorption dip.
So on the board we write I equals -4.8 Angstrom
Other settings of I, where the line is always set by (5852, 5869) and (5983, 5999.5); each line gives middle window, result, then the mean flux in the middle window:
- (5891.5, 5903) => 2.9 Angstrom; 8.02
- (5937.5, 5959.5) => 0.4 Angstrom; 10.8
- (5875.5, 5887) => 0.9 Angstrom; 9.81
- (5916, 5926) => 0.0 Angstrom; 10.9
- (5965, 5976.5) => 0.1 Angstrom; 11.1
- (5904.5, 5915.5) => -0.3 Angstrom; 11.2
